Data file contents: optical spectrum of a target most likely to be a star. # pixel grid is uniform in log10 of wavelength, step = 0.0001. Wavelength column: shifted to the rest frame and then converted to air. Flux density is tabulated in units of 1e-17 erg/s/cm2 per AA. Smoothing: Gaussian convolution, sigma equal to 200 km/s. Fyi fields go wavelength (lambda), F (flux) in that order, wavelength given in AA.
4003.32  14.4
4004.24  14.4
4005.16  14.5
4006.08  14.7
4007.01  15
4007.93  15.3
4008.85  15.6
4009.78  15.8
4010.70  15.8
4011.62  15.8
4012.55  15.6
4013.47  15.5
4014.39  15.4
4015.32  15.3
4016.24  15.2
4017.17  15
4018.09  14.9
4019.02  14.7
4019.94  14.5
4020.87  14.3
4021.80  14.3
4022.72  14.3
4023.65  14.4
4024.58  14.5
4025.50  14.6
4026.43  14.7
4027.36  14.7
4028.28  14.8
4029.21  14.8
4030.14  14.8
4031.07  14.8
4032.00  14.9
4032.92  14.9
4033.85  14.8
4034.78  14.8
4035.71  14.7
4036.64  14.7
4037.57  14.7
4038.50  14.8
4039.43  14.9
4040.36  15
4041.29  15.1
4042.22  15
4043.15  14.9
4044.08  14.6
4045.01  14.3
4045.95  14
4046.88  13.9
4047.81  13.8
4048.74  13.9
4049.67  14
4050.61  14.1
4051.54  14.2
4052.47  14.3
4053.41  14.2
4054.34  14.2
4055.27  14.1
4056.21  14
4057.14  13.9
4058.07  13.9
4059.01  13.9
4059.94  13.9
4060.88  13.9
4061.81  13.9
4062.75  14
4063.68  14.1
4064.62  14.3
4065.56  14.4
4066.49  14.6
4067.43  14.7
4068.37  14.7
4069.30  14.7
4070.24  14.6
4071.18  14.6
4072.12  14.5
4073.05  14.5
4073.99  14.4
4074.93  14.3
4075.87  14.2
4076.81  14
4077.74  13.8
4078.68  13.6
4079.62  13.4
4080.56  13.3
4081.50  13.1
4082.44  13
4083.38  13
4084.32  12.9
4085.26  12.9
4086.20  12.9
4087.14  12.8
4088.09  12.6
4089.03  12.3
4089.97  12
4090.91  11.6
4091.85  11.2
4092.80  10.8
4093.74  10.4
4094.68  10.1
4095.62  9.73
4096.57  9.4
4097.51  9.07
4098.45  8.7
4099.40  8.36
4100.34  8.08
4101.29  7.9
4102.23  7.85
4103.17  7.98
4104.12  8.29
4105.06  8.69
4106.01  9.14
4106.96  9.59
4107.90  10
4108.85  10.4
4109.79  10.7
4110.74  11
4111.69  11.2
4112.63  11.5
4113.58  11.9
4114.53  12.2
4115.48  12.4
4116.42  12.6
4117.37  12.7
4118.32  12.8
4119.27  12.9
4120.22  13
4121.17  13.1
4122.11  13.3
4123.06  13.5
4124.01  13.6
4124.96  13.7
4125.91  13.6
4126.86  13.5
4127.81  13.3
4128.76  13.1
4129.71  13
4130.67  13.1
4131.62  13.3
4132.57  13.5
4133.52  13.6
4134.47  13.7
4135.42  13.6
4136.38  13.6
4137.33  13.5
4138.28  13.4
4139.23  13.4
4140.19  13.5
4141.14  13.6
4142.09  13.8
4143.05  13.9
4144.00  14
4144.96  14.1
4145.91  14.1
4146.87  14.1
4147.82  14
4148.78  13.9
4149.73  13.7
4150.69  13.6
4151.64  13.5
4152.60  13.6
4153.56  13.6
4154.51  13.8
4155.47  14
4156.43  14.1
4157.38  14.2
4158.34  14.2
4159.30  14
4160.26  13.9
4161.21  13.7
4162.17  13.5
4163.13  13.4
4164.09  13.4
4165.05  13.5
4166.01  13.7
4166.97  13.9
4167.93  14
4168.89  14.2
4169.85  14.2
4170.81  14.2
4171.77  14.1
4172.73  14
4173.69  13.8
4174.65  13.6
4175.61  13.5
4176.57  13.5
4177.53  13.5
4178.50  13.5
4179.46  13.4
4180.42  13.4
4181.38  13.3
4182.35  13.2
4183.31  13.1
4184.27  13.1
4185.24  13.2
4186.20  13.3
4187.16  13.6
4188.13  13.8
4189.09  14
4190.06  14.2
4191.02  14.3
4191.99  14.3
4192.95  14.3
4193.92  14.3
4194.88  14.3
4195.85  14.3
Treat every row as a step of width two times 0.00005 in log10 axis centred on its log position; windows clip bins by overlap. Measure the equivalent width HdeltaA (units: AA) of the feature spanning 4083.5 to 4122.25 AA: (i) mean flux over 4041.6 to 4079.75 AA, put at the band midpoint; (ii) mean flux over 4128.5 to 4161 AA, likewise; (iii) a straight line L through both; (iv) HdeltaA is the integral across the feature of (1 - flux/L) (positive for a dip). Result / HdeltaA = 8.5 AA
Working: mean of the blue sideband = 14.2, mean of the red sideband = 13.7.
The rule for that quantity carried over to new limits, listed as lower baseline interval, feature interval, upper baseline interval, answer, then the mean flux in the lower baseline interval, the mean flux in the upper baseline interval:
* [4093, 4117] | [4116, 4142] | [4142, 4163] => -3.1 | 9.91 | 13.9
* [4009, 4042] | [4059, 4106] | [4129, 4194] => 7.1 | 14.9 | 13.7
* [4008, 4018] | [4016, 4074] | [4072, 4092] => -0.2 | 15.5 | 13.2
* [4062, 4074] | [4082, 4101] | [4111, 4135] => 3.8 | 14.5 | 13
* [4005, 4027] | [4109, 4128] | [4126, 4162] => 1.9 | 15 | 13.7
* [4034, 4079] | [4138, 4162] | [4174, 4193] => -0.1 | 14.3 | 13.6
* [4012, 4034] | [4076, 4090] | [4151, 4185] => 1.2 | 14.8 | 13.7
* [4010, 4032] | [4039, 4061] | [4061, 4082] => 0.3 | 14.9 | 14.2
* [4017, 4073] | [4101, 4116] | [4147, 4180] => 4.3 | 14.5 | 13.8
